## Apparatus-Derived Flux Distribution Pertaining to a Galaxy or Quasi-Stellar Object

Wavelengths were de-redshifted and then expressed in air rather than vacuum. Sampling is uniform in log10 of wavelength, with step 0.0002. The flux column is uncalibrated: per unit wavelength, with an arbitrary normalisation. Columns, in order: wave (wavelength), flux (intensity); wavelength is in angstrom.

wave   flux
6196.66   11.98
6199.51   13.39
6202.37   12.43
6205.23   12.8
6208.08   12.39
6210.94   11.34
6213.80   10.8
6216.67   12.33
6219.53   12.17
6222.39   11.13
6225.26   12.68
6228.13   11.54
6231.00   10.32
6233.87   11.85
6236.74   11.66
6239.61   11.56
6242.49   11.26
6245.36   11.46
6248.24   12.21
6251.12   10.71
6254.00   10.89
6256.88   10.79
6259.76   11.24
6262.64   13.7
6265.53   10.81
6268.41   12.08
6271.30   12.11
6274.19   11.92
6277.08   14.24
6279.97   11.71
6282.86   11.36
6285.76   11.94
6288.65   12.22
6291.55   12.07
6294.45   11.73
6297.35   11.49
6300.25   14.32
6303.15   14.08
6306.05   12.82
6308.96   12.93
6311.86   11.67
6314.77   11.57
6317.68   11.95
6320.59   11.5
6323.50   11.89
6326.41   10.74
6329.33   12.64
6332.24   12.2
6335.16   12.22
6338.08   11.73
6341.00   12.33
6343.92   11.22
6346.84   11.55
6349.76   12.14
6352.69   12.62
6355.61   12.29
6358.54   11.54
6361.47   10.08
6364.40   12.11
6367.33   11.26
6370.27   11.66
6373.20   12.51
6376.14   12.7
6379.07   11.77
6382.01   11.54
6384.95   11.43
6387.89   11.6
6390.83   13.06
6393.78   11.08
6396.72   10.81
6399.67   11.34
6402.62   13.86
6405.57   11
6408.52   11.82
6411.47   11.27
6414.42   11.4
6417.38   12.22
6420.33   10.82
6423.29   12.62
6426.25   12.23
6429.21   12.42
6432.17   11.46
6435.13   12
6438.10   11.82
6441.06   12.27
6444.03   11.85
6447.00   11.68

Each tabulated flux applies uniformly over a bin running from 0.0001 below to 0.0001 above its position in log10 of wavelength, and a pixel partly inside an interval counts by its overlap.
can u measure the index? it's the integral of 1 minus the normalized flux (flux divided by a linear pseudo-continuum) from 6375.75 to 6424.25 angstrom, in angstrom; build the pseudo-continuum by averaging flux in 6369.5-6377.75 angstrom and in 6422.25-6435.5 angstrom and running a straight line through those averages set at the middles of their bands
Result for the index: 2.0 angstrom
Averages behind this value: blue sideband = 12.3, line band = 11.8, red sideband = 12.1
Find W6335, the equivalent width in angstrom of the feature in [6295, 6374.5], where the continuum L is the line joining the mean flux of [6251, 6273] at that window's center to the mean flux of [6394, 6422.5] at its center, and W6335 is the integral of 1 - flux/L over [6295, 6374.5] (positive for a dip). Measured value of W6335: -2.9 angstrom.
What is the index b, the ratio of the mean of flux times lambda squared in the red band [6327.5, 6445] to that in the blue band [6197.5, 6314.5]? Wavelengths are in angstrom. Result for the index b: 1.03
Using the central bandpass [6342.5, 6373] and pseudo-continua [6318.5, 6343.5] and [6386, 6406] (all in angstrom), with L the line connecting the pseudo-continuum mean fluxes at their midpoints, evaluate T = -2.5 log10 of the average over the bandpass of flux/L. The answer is 0.02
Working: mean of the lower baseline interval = 11.9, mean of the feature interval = 11.7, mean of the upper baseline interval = 11.9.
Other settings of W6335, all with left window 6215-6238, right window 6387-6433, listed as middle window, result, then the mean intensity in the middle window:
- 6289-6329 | -1.6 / 12.2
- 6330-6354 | -0.5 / 12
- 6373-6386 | -0.2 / 12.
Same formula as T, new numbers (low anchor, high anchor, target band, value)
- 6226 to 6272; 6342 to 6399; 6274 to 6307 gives -0.08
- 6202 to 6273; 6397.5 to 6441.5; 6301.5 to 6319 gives -0.07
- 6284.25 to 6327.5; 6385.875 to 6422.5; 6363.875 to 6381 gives -0.01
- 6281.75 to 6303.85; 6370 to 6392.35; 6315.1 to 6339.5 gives 0.04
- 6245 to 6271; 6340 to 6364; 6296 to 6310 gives -0.13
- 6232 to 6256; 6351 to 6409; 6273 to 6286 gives -0.07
